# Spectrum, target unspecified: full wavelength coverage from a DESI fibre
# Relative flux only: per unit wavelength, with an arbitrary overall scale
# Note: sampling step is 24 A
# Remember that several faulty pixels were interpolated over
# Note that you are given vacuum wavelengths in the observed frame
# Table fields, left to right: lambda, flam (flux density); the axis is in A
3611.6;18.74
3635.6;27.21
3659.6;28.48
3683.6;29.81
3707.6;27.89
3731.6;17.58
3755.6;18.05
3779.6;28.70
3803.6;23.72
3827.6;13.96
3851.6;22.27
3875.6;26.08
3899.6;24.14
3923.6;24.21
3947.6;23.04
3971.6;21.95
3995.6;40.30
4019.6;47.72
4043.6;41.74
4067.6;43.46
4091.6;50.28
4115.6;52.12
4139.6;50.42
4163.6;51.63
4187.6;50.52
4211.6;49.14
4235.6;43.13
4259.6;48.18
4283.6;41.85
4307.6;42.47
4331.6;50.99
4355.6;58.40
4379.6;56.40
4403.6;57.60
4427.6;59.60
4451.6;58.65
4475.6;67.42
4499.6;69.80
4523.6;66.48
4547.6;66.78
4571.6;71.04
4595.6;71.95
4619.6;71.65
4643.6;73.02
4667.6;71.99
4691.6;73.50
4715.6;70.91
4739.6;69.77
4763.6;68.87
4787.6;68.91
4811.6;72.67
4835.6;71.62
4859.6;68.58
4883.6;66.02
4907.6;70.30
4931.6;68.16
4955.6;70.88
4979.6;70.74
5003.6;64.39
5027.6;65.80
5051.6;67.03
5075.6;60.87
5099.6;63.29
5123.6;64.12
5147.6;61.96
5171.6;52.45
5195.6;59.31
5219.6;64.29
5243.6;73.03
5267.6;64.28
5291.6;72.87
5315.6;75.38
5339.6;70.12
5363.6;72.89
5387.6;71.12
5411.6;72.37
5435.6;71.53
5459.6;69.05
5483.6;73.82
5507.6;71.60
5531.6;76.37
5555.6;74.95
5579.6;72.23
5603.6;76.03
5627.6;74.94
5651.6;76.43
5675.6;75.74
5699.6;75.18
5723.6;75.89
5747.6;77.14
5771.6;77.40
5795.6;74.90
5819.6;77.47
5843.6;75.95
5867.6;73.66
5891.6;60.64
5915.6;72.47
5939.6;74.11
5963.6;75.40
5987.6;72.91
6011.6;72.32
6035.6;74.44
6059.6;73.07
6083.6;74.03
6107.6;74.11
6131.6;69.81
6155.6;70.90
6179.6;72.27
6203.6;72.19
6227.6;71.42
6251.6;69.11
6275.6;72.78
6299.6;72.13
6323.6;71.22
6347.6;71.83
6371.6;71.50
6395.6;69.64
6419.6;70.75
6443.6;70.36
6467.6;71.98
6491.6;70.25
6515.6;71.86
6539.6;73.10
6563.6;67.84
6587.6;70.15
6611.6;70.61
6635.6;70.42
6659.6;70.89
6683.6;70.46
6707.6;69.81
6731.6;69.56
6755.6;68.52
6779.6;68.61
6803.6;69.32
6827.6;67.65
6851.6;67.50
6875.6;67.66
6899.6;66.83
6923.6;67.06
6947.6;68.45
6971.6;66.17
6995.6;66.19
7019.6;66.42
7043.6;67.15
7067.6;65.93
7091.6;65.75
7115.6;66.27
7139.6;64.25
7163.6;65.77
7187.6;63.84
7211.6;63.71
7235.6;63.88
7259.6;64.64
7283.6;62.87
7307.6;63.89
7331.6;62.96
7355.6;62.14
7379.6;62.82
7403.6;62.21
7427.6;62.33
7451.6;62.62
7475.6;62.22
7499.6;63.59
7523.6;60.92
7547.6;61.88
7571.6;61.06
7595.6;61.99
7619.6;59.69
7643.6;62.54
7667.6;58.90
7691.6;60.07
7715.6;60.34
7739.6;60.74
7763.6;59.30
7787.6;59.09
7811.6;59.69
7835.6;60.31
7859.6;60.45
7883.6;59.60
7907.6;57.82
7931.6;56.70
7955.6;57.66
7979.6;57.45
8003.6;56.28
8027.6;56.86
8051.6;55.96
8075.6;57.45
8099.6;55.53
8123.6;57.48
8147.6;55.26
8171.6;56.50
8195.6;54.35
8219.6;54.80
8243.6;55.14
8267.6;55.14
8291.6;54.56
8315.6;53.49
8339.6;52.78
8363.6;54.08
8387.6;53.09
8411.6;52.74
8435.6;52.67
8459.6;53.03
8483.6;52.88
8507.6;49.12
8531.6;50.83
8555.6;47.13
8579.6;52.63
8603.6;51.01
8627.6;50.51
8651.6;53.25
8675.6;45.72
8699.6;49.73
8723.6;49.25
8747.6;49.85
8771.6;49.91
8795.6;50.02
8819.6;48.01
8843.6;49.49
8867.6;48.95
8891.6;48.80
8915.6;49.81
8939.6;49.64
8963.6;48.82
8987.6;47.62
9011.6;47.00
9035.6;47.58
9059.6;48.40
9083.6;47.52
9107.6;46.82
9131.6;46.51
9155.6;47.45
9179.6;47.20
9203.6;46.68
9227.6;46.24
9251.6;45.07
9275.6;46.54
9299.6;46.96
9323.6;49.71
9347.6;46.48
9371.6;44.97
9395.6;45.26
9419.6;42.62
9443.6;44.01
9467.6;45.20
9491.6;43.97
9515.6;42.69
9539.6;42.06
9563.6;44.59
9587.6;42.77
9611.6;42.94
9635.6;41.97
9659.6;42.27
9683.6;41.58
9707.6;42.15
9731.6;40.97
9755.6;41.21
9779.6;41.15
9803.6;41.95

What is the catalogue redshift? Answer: 0.000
